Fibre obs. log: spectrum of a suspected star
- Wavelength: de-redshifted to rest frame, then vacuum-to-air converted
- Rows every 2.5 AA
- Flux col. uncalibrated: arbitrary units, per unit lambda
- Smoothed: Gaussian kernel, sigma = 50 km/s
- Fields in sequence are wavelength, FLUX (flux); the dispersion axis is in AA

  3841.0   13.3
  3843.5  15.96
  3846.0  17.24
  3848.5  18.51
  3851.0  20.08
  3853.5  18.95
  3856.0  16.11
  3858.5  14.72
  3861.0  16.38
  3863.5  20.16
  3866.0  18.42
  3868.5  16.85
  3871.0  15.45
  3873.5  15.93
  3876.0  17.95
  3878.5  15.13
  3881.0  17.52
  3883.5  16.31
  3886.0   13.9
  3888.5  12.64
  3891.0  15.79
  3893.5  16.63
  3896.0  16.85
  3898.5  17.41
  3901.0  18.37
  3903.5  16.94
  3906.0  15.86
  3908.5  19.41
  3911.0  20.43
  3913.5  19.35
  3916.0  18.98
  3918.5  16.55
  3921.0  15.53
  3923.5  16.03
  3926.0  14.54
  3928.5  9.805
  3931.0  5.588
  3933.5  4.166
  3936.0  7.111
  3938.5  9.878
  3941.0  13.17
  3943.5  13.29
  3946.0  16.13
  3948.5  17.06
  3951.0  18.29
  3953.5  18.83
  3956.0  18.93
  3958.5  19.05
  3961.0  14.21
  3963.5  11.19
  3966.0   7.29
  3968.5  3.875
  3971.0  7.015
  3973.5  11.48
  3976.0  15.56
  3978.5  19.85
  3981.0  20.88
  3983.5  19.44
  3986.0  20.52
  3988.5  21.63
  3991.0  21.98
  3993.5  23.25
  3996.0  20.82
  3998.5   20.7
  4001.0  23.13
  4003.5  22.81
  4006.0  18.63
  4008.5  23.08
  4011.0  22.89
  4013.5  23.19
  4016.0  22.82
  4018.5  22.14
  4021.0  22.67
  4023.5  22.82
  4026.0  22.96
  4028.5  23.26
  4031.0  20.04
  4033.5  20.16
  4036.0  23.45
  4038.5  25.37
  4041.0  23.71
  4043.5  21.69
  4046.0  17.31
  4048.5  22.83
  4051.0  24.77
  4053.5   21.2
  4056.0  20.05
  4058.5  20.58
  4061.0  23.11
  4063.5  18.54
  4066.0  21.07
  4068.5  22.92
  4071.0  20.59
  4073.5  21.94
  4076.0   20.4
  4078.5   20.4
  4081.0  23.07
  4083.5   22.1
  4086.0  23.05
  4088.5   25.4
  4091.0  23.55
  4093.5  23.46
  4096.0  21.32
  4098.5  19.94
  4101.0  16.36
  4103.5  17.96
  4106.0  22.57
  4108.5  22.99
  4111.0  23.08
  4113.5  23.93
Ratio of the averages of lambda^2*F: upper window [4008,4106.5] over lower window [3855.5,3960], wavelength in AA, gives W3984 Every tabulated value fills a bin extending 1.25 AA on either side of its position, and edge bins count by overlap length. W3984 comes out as 1.5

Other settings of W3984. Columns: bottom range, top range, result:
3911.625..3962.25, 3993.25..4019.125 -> 1.59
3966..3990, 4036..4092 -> 1.51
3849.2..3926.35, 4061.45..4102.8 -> 1.40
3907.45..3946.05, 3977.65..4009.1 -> 1.61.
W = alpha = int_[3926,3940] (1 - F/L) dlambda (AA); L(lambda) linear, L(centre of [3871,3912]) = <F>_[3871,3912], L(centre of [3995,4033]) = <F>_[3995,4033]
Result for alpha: 7.9 AA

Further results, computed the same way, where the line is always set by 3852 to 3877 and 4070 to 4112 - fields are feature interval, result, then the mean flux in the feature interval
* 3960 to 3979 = 8.2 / 10.9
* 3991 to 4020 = -3.2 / 22.1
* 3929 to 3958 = 8.9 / 13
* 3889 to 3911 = 0.8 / 17.2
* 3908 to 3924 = 0.1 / 18.1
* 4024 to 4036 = -0.8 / 21.9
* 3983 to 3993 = -0.8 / 21.2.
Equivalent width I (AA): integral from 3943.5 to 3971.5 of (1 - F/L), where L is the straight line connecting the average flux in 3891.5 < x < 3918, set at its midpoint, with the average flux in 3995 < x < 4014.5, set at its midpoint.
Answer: 8.4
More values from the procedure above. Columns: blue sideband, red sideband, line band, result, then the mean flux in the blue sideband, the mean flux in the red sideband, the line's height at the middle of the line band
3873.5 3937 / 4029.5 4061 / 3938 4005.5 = 6.1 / 15.2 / 21.8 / 18.3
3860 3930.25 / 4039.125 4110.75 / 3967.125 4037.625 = -1.5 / 16.5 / 21.6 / 19.5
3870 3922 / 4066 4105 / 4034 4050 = -1.5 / 16.8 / 21.5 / 20.4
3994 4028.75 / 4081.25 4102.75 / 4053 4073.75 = 0.9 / 22.3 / 21.9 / 22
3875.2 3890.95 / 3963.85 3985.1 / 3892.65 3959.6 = -4.1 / 15.5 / 13.2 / 14.4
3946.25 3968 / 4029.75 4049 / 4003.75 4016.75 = -1.8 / 15.2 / 21.8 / 19.5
